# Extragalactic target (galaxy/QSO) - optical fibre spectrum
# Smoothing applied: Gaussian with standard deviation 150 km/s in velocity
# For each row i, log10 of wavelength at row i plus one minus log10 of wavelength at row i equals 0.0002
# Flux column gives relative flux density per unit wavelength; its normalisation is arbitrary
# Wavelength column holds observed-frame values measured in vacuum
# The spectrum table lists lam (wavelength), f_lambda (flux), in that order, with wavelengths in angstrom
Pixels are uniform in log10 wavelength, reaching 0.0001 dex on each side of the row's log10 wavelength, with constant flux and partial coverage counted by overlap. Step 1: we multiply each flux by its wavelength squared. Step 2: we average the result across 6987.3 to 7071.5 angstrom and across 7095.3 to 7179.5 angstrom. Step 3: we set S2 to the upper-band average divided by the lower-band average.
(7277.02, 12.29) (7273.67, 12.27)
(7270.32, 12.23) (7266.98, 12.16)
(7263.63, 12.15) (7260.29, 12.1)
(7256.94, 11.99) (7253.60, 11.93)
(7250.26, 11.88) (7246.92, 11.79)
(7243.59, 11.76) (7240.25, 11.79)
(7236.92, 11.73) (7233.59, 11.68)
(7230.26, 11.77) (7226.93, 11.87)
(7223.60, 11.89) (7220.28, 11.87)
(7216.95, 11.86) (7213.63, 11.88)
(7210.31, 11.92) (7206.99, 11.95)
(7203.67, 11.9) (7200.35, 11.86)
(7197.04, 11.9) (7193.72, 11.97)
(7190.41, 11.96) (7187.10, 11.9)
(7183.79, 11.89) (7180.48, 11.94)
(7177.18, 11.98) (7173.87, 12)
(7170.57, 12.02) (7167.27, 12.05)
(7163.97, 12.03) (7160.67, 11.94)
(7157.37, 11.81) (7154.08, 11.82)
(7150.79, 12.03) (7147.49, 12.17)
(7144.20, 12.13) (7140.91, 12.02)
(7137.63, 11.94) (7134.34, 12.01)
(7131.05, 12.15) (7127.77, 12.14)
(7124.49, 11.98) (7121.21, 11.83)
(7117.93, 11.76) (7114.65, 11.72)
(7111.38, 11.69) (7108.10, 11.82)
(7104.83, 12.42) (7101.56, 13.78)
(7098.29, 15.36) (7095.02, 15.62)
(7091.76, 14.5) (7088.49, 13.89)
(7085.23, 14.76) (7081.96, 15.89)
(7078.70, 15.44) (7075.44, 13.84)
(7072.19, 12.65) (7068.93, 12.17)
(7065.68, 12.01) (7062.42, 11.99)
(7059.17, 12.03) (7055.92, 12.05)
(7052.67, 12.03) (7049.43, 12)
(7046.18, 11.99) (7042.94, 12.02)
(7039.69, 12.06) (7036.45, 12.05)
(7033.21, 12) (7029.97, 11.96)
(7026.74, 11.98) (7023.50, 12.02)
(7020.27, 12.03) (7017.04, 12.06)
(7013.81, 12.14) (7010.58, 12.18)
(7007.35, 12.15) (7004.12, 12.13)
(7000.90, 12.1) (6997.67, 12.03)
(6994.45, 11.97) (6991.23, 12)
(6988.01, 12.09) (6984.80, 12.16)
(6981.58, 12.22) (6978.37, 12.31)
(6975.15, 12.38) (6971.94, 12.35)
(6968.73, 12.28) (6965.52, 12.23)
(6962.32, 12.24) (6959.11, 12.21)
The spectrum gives 1.0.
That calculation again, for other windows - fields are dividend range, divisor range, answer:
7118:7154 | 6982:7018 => 1.03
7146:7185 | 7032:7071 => 1.03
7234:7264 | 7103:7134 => 1.03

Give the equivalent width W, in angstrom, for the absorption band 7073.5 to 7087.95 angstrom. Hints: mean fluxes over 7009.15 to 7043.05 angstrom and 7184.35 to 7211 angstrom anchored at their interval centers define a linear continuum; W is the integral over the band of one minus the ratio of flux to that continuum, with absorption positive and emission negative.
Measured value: -3.4 angstrom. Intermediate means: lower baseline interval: 12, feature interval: 14.9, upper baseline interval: 11.9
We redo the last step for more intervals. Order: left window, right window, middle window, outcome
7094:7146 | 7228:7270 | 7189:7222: 0.5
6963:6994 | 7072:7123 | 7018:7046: 1.8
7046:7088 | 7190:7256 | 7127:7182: 1.7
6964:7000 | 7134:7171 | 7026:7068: 0.3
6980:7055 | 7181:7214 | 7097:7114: -1.3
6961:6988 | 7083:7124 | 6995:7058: 3.1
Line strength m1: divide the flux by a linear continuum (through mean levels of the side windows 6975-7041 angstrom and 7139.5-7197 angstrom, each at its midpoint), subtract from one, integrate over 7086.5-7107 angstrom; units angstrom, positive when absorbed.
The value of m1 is -3.7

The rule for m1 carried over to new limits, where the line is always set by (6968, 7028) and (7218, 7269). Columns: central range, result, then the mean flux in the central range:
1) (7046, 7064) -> 0.1 angstrom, 12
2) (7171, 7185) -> 0.0 angstrom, 12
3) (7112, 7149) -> 0.1 angstrom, 12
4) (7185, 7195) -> 0.0 angstrom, 11.9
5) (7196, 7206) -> 0.0 angstrom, 11.9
